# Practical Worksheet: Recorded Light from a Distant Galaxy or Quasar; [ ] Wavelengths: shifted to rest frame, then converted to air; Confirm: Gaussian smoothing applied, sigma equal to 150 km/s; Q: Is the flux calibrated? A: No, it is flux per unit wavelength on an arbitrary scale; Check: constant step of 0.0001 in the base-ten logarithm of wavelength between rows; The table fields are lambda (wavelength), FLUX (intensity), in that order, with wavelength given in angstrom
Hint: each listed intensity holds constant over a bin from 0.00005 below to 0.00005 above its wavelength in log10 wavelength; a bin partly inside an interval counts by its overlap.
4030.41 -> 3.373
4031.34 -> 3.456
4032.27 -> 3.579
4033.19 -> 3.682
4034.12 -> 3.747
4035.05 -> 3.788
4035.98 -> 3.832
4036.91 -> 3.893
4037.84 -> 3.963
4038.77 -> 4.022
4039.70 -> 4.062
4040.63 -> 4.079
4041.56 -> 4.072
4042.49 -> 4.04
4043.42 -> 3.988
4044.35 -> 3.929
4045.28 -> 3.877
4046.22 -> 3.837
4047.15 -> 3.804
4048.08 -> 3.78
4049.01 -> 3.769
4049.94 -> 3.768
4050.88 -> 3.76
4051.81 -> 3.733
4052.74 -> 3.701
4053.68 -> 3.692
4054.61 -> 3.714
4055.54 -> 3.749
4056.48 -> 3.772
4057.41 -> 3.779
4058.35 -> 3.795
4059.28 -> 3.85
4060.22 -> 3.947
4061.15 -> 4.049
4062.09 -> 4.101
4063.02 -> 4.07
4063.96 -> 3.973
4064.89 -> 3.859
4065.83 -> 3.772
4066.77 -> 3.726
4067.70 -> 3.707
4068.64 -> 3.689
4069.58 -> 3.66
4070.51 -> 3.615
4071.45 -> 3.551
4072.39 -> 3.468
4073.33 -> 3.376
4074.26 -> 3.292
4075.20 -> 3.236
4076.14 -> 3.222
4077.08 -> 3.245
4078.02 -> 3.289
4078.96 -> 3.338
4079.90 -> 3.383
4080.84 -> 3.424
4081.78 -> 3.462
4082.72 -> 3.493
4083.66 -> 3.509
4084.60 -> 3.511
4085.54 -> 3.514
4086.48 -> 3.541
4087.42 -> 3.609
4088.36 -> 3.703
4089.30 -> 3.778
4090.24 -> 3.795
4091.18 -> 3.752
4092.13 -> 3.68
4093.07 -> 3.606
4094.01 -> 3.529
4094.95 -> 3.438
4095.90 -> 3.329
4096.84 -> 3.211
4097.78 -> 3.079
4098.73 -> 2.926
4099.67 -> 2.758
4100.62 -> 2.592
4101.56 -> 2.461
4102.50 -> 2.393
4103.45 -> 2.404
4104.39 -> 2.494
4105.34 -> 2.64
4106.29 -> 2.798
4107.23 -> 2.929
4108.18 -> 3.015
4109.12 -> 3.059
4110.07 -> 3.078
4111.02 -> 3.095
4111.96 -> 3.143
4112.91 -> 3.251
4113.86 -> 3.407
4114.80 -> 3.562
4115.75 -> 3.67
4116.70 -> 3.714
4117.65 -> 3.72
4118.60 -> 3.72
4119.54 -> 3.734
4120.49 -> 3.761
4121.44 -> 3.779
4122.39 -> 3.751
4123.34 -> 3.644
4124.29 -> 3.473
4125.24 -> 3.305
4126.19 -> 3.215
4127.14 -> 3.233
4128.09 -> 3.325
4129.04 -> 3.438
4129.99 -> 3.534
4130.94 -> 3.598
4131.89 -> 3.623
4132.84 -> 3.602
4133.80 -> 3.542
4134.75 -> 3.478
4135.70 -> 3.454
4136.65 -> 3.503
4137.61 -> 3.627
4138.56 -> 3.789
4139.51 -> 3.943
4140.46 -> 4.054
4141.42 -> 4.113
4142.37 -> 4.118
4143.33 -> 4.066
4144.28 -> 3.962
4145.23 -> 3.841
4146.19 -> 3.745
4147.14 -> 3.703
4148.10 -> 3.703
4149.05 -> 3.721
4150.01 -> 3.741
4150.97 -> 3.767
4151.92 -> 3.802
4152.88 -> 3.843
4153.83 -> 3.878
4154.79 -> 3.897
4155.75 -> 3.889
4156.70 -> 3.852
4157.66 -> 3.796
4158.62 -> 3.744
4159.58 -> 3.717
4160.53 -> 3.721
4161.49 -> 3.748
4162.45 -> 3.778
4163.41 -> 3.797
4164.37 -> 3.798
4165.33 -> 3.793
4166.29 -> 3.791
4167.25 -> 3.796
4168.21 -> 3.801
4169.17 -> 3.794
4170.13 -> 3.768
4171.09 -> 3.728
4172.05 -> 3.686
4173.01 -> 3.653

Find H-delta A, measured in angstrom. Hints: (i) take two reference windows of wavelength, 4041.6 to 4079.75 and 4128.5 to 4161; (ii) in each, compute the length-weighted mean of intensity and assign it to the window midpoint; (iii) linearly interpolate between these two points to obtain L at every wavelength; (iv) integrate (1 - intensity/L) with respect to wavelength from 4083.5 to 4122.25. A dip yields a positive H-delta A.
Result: 4.7 angstrom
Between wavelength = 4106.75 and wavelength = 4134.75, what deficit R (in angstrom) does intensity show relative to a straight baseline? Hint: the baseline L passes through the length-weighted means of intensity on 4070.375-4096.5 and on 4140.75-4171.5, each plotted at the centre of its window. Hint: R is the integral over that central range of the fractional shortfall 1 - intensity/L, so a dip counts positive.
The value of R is 1.6 angstrom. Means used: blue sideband 3.49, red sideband 3.82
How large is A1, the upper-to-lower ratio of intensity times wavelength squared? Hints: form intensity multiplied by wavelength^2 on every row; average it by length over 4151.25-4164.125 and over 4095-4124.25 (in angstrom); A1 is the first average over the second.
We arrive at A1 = 1.22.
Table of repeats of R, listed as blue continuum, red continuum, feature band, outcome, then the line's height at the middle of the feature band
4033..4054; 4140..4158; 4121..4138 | 1.6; 3.87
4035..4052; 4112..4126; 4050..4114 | 5.5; 3.74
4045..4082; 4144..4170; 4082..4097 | 0.5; 3.7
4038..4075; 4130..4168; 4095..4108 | 3.4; 3.79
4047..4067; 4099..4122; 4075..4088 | 0.3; 3.51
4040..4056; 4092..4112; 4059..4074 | -0.9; 3.54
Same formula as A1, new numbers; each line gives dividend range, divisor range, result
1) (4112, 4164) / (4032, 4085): 1.03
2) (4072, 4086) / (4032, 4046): 0.88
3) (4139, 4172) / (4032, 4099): 1.09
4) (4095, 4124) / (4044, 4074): 0.86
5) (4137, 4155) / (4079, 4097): 1.12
